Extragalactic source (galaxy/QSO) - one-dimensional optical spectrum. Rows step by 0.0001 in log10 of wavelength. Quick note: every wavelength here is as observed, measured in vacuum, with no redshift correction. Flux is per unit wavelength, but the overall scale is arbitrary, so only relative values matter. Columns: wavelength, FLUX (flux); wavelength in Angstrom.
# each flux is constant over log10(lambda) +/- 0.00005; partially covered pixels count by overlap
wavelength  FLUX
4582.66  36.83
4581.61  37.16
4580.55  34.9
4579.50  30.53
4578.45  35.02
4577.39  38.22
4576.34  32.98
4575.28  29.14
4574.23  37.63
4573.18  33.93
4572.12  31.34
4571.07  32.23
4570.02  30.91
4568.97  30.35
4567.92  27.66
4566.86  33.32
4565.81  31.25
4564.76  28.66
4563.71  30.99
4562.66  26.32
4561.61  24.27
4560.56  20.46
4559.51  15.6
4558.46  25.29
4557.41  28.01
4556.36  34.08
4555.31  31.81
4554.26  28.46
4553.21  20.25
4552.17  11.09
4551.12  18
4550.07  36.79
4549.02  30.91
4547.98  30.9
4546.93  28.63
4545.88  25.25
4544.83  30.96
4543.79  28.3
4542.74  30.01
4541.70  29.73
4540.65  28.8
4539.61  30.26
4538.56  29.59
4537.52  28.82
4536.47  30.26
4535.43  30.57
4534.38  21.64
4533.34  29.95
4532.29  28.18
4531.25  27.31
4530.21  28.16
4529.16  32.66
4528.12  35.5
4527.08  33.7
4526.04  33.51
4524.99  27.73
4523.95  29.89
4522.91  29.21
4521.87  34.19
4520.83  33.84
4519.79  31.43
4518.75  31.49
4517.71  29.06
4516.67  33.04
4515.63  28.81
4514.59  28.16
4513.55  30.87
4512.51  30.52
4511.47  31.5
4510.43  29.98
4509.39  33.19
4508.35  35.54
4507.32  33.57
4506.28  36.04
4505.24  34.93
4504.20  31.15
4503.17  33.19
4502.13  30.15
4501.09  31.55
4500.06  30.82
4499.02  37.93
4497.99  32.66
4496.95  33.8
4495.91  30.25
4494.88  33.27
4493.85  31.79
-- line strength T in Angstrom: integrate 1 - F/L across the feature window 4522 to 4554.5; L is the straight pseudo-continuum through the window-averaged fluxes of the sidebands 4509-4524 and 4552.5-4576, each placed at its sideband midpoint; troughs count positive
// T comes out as 1.5 Angstrom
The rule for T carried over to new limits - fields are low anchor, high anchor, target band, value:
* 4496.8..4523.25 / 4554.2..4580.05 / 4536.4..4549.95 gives 0.6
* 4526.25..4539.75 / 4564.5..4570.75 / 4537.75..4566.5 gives 2.8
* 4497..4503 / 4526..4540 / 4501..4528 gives -0.3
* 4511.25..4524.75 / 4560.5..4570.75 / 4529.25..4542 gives 0.6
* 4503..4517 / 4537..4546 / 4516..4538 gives 0.1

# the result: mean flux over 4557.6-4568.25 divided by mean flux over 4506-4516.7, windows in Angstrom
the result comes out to 0.83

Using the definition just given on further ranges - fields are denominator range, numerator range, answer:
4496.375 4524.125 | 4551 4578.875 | 0.89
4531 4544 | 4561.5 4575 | 1.07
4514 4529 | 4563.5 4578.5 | 1.02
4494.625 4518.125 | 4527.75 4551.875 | 0.90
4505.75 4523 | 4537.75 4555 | 0.86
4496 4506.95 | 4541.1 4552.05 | 0.85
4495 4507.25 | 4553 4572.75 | 0.85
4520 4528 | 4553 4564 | 0.81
